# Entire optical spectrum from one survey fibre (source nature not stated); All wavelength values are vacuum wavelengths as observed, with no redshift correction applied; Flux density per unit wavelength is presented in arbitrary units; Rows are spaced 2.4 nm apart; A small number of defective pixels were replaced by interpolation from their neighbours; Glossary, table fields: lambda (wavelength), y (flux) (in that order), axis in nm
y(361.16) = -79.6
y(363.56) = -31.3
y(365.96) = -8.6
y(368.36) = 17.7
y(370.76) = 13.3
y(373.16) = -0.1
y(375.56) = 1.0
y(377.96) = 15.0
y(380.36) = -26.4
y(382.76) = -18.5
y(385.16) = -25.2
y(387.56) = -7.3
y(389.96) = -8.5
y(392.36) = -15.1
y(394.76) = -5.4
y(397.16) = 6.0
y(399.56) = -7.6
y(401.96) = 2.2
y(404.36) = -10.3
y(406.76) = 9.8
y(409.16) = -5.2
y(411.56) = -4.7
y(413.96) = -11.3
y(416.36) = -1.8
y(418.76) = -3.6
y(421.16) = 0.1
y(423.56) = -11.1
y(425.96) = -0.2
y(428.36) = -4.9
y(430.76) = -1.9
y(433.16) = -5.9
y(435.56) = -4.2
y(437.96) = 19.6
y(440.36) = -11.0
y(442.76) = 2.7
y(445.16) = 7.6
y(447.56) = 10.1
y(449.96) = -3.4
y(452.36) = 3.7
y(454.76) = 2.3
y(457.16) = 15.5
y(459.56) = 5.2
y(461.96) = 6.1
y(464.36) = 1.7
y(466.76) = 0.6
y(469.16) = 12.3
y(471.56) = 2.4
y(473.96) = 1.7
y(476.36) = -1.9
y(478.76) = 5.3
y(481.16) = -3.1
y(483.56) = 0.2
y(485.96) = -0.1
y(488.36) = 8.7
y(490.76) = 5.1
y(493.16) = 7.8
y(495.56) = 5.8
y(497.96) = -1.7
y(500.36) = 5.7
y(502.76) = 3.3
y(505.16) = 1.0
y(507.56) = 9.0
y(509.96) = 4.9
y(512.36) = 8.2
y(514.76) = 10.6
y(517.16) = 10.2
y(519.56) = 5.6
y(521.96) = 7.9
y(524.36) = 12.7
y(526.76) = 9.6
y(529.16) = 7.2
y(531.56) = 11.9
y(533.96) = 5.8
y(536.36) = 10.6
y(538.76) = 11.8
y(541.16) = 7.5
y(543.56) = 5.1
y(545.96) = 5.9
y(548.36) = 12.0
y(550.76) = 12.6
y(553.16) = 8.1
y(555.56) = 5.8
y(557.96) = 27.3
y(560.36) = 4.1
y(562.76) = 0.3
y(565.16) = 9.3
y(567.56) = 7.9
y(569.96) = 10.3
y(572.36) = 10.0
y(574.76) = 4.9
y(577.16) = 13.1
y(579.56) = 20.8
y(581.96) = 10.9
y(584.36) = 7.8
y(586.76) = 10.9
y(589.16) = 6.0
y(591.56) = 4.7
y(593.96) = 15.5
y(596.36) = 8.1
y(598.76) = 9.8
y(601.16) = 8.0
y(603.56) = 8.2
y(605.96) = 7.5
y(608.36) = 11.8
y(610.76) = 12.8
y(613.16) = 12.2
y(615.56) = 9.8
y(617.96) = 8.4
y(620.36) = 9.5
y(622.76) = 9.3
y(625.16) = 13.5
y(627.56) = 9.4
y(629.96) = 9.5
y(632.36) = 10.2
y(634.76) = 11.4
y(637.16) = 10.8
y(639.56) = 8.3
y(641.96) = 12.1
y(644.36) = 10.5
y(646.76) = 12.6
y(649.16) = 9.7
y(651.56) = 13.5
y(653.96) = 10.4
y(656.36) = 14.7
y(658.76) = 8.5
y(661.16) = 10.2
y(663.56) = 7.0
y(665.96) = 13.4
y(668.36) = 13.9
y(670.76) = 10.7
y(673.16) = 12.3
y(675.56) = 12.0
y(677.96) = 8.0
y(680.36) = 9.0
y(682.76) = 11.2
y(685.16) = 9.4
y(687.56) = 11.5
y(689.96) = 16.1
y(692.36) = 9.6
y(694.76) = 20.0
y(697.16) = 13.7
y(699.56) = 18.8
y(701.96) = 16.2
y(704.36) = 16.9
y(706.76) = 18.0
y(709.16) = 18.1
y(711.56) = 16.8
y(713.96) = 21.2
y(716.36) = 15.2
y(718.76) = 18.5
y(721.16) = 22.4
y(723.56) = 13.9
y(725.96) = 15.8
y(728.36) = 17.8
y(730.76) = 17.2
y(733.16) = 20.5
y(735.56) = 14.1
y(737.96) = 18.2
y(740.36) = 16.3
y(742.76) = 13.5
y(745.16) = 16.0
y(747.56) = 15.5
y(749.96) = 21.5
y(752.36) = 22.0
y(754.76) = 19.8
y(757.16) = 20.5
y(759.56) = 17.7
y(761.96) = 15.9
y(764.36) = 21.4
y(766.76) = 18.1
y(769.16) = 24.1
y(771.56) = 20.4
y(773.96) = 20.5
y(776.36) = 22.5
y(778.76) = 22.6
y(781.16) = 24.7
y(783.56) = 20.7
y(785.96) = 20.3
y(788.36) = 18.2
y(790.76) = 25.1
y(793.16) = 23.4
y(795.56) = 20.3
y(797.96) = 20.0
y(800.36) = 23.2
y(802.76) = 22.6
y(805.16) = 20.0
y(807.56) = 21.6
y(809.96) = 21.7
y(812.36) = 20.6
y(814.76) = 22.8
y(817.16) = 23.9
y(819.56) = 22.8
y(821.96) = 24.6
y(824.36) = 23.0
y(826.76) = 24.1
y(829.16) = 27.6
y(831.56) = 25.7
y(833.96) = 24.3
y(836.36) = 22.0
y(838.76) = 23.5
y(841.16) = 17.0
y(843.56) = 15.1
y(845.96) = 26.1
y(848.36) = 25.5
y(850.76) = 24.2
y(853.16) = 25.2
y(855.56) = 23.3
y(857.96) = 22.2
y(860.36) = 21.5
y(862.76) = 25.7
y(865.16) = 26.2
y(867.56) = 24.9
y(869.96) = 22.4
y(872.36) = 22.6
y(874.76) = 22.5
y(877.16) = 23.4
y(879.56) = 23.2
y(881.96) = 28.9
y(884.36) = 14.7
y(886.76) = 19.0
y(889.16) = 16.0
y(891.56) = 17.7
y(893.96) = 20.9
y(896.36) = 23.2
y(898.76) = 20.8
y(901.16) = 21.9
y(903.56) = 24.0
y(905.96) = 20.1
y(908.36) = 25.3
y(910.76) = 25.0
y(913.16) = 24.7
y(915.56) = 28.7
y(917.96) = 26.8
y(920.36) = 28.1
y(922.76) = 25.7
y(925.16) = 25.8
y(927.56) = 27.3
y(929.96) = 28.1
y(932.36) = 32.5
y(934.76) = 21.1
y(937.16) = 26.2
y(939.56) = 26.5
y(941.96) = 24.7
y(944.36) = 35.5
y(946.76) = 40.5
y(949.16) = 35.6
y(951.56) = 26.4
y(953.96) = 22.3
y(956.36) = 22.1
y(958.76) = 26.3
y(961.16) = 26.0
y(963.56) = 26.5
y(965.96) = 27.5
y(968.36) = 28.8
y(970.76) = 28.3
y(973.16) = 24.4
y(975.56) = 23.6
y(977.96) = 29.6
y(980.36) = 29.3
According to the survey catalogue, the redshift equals 0.731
